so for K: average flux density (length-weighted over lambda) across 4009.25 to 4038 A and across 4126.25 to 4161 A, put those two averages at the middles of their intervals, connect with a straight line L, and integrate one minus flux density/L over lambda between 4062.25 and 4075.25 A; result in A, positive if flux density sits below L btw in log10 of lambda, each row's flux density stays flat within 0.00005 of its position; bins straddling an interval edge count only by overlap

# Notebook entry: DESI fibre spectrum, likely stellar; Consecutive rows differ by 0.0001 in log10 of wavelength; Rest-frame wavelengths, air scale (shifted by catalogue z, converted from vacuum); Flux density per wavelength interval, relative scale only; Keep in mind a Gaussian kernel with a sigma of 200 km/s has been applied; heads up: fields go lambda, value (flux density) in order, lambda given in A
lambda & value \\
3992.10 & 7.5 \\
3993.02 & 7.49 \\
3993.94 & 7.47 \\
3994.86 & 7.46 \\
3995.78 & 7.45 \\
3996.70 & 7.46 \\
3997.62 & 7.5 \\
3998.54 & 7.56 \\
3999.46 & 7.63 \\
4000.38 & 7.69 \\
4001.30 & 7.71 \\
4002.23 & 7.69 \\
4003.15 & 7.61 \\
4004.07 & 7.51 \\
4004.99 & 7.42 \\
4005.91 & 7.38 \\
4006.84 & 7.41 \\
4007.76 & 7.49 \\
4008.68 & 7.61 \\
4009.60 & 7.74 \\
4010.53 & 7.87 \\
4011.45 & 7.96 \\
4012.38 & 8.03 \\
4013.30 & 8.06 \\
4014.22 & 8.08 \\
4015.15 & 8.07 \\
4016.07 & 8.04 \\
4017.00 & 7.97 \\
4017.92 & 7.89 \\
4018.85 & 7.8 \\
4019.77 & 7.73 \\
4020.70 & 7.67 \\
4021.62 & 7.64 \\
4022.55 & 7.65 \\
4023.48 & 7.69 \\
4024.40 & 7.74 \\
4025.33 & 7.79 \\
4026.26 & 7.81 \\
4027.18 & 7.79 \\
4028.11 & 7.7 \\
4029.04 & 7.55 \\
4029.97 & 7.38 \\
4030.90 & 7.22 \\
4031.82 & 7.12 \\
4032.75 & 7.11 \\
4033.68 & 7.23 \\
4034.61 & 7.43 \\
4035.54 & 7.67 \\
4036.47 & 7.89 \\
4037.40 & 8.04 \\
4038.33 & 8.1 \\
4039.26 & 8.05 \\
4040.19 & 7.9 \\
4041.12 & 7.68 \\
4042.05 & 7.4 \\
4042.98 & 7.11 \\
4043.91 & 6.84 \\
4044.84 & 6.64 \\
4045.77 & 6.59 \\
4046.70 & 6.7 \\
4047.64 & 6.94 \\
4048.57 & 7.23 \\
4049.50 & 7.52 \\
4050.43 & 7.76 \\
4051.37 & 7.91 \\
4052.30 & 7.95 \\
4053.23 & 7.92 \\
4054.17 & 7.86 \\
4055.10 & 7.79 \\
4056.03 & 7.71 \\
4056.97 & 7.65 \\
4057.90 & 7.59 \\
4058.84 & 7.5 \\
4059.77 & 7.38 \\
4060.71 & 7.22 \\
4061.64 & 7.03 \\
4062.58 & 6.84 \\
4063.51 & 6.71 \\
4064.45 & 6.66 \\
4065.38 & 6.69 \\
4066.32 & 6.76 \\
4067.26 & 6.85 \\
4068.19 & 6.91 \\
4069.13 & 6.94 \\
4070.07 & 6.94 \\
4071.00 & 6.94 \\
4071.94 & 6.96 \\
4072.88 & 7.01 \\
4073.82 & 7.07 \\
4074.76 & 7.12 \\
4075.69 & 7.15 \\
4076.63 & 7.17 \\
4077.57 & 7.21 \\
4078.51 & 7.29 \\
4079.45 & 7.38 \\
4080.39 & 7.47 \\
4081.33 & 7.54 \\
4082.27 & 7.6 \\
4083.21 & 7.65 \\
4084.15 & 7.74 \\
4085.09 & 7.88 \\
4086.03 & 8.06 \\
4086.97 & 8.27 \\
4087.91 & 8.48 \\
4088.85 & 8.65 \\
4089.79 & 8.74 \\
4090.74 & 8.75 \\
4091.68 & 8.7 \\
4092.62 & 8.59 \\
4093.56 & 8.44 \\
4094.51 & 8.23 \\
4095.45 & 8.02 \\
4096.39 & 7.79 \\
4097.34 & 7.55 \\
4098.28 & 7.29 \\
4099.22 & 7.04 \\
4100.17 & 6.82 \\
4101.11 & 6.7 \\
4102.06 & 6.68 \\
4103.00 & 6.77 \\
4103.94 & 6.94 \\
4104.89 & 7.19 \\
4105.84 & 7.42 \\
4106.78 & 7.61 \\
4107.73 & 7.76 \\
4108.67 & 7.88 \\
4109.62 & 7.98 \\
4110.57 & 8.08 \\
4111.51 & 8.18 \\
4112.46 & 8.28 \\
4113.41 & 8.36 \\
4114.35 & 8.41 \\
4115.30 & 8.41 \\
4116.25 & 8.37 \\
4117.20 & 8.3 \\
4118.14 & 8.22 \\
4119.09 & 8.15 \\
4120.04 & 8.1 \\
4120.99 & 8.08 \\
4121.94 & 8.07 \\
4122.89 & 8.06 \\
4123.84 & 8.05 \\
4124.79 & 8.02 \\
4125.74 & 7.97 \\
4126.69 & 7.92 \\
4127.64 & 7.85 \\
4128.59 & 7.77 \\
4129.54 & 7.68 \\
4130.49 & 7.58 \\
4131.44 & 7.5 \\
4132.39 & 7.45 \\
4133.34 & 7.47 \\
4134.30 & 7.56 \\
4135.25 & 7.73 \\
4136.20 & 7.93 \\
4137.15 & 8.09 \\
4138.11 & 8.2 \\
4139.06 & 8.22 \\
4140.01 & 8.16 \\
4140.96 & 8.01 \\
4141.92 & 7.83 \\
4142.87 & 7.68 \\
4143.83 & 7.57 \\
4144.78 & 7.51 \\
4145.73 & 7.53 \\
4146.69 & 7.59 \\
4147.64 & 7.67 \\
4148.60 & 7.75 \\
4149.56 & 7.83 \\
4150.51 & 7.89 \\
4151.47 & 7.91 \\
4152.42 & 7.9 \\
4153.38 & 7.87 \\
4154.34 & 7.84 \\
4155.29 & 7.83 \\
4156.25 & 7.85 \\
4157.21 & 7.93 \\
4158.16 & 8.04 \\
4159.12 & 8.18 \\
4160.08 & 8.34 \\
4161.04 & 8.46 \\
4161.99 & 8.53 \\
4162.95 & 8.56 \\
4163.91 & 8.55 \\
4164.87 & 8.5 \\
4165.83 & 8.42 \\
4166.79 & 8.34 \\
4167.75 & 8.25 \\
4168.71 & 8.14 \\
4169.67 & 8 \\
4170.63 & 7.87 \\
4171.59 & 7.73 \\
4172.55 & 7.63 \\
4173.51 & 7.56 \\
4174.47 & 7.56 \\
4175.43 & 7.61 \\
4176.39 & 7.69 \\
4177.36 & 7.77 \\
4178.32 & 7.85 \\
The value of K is 1.5 A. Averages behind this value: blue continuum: 7.72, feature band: 6.89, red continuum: 7.83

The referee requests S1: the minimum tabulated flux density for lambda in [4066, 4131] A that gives 6.68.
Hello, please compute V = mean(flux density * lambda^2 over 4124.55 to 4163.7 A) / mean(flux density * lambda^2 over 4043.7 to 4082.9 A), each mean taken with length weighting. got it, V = 1.1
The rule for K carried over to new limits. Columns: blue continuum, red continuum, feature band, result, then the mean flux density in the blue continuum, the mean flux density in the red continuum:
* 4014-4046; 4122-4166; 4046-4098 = 1.31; 7.6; 7.93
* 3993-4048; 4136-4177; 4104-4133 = -0.30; 7.58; 7.97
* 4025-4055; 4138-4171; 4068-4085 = 0.93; 7.5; 8.02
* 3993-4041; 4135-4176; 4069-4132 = 0.84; 7.67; 7.97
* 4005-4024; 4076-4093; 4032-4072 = 2.80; 7.78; 7.94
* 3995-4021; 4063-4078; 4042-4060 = -0.55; 7.71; 6.94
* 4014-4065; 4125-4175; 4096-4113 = 0.68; 7.52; 7.92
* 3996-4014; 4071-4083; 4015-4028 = -0.41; 7.65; 7.24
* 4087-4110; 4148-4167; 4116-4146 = 0.23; 7.76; 8.12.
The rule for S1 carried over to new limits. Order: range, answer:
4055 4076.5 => 6.66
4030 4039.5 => 7.11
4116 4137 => 7.45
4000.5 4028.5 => 7.38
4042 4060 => 6.59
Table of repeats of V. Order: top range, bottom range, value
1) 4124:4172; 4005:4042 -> 1.10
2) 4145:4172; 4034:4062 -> 1.13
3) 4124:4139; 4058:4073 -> 1.16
